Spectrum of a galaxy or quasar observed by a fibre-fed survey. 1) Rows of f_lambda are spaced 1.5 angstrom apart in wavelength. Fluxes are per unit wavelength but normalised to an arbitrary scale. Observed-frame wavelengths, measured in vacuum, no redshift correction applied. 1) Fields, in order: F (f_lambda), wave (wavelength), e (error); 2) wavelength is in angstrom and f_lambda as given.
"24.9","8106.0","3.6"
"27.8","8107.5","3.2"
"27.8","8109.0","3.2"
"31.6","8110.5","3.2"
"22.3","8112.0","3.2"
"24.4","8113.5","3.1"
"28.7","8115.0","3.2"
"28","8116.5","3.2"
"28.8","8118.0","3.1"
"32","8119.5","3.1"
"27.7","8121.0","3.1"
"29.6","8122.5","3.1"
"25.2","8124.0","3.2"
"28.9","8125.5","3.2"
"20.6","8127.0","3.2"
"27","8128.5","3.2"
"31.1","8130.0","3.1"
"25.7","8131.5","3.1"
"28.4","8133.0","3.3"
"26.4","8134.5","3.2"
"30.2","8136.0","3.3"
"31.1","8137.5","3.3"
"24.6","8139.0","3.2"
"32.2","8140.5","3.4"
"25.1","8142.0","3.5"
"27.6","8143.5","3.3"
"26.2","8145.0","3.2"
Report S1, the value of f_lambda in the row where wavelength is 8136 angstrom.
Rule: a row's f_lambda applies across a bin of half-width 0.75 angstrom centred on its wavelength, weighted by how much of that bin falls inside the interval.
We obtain 30.2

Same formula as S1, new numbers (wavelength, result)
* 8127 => 20.6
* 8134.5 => 26.4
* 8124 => 25.2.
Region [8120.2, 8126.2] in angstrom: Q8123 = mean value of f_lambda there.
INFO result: 27.9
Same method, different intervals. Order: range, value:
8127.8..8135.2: 27.7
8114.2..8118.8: 28.5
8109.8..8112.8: 26.8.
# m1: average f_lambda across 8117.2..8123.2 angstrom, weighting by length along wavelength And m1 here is 29.5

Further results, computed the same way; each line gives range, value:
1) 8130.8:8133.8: 27.1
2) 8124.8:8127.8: 24.7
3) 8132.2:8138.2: 29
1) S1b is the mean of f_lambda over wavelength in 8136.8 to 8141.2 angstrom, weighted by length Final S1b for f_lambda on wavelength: 29.2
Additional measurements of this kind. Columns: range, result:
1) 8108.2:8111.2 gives 29.6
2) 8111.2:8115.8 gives 25.2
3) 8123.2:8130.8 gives 26.6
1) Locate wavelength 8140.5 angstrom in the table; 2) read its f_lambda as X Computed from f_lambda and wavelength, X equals 32.2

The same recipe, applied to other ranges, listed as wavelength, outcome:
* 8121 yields 27.7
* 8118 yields 28.8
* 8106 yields 24.9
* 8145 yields 26.2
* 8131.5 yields 25.7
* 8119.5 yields 32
